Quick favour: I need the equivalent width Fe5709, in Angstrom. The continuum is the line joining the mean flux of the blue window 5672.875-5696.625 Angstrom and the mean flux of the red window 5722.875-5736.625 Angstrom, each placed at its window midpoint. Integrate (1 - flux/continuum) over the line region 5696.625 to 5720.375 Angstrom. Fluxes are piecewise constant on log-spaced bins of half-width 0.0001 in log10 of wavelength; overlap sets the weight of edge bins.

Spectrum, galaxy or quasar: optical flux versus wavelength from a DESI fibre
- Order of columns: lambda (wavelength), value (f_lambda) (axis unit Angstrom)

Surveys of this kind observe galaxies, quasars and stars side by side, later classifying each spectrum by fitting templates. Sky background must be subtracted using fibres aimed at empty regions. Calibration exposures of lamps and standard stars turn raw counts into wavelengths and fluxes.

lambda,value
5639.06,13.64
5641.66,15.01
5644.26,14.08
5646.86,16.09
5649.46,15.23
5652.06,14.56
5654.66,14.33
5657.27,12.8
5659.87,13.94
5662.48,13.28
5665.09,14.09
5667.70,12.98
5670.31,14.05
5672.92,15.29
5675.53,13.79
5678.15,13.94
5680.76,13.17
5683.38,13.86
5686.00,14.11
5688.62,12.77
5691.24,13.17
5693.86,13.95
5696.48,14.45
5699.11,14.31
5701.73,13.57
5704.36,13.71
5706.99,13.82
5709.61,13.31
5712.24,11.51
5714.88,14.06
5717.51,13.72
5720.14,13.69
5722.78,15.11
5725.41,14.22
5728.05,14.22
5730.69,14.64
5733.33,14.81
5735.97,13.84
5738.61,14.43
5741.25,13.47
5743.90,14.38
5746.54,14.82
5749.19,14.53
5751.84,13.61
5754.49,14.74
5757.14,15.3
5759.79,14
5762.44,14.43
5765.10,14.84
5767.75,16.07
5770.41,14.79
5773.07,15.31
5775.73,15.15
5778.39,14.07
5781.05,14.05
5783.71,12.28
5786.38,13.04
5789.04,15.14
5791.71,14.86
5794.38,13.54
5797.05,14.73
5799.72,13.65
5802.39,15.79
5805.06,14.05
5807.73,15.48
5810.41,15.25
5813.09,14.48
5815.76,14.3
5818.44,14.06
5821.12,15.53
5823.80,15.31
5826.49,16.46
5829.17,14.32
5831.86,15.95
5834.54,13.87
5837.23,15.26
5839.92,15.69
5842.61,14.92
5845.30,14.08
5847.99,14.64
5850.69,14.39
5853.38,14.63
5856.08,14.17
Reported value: 0.9 Angstrom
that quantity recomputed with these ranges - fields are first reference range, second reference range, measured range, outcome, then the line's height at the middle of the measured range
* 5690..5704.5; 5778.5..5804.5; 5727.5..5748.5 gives -0.5 Angstrom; 14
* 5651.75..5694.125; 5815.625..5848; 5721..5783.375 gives -0.7 Angstrom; 14.4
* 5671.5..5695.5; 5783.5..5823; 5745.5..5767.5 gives -0.6 Angstrom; 14.2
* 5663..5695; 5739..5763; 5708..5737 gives 0.4 Angstrom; 14.1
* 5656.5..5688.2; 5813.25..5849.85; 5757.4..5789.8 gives 0.1 Angstrom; 14.5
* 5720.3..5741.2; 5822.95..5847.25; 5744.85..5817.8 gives 0.9 Angstrom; 14.7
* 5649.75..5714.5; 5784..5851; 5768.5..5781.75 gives -0.3 Angstrom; 14.4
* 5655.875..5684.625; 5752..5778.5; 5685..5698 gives 0.3 Angstrom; 14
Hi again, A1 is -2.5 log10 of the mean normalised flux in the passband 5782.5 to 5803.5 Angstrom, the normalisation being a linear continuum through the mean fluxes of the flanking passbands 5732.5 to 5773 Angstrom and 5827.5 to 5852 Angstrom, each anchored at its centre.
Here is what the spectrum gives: 0.04 mag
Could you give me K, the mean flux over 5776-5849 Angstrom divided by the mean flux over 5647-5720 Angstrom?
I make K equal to 1.1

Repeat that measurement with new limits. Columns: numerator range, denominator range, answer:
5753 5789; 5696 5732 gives 1.04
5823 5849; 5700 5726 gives 1.10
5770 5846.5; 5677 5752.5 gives 1.05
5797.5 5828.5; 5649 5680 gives 1.07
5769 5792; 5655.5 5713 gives 1.05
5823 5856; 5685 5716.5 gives 1.10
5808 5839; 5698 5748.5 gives 1.07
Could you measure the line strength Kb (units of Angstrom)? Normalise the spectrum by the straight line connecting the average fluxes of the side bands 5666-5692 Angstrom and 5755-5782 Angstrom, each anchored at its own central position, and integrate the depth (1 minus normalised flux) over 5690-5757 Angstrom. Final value 1.1 Angstrom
